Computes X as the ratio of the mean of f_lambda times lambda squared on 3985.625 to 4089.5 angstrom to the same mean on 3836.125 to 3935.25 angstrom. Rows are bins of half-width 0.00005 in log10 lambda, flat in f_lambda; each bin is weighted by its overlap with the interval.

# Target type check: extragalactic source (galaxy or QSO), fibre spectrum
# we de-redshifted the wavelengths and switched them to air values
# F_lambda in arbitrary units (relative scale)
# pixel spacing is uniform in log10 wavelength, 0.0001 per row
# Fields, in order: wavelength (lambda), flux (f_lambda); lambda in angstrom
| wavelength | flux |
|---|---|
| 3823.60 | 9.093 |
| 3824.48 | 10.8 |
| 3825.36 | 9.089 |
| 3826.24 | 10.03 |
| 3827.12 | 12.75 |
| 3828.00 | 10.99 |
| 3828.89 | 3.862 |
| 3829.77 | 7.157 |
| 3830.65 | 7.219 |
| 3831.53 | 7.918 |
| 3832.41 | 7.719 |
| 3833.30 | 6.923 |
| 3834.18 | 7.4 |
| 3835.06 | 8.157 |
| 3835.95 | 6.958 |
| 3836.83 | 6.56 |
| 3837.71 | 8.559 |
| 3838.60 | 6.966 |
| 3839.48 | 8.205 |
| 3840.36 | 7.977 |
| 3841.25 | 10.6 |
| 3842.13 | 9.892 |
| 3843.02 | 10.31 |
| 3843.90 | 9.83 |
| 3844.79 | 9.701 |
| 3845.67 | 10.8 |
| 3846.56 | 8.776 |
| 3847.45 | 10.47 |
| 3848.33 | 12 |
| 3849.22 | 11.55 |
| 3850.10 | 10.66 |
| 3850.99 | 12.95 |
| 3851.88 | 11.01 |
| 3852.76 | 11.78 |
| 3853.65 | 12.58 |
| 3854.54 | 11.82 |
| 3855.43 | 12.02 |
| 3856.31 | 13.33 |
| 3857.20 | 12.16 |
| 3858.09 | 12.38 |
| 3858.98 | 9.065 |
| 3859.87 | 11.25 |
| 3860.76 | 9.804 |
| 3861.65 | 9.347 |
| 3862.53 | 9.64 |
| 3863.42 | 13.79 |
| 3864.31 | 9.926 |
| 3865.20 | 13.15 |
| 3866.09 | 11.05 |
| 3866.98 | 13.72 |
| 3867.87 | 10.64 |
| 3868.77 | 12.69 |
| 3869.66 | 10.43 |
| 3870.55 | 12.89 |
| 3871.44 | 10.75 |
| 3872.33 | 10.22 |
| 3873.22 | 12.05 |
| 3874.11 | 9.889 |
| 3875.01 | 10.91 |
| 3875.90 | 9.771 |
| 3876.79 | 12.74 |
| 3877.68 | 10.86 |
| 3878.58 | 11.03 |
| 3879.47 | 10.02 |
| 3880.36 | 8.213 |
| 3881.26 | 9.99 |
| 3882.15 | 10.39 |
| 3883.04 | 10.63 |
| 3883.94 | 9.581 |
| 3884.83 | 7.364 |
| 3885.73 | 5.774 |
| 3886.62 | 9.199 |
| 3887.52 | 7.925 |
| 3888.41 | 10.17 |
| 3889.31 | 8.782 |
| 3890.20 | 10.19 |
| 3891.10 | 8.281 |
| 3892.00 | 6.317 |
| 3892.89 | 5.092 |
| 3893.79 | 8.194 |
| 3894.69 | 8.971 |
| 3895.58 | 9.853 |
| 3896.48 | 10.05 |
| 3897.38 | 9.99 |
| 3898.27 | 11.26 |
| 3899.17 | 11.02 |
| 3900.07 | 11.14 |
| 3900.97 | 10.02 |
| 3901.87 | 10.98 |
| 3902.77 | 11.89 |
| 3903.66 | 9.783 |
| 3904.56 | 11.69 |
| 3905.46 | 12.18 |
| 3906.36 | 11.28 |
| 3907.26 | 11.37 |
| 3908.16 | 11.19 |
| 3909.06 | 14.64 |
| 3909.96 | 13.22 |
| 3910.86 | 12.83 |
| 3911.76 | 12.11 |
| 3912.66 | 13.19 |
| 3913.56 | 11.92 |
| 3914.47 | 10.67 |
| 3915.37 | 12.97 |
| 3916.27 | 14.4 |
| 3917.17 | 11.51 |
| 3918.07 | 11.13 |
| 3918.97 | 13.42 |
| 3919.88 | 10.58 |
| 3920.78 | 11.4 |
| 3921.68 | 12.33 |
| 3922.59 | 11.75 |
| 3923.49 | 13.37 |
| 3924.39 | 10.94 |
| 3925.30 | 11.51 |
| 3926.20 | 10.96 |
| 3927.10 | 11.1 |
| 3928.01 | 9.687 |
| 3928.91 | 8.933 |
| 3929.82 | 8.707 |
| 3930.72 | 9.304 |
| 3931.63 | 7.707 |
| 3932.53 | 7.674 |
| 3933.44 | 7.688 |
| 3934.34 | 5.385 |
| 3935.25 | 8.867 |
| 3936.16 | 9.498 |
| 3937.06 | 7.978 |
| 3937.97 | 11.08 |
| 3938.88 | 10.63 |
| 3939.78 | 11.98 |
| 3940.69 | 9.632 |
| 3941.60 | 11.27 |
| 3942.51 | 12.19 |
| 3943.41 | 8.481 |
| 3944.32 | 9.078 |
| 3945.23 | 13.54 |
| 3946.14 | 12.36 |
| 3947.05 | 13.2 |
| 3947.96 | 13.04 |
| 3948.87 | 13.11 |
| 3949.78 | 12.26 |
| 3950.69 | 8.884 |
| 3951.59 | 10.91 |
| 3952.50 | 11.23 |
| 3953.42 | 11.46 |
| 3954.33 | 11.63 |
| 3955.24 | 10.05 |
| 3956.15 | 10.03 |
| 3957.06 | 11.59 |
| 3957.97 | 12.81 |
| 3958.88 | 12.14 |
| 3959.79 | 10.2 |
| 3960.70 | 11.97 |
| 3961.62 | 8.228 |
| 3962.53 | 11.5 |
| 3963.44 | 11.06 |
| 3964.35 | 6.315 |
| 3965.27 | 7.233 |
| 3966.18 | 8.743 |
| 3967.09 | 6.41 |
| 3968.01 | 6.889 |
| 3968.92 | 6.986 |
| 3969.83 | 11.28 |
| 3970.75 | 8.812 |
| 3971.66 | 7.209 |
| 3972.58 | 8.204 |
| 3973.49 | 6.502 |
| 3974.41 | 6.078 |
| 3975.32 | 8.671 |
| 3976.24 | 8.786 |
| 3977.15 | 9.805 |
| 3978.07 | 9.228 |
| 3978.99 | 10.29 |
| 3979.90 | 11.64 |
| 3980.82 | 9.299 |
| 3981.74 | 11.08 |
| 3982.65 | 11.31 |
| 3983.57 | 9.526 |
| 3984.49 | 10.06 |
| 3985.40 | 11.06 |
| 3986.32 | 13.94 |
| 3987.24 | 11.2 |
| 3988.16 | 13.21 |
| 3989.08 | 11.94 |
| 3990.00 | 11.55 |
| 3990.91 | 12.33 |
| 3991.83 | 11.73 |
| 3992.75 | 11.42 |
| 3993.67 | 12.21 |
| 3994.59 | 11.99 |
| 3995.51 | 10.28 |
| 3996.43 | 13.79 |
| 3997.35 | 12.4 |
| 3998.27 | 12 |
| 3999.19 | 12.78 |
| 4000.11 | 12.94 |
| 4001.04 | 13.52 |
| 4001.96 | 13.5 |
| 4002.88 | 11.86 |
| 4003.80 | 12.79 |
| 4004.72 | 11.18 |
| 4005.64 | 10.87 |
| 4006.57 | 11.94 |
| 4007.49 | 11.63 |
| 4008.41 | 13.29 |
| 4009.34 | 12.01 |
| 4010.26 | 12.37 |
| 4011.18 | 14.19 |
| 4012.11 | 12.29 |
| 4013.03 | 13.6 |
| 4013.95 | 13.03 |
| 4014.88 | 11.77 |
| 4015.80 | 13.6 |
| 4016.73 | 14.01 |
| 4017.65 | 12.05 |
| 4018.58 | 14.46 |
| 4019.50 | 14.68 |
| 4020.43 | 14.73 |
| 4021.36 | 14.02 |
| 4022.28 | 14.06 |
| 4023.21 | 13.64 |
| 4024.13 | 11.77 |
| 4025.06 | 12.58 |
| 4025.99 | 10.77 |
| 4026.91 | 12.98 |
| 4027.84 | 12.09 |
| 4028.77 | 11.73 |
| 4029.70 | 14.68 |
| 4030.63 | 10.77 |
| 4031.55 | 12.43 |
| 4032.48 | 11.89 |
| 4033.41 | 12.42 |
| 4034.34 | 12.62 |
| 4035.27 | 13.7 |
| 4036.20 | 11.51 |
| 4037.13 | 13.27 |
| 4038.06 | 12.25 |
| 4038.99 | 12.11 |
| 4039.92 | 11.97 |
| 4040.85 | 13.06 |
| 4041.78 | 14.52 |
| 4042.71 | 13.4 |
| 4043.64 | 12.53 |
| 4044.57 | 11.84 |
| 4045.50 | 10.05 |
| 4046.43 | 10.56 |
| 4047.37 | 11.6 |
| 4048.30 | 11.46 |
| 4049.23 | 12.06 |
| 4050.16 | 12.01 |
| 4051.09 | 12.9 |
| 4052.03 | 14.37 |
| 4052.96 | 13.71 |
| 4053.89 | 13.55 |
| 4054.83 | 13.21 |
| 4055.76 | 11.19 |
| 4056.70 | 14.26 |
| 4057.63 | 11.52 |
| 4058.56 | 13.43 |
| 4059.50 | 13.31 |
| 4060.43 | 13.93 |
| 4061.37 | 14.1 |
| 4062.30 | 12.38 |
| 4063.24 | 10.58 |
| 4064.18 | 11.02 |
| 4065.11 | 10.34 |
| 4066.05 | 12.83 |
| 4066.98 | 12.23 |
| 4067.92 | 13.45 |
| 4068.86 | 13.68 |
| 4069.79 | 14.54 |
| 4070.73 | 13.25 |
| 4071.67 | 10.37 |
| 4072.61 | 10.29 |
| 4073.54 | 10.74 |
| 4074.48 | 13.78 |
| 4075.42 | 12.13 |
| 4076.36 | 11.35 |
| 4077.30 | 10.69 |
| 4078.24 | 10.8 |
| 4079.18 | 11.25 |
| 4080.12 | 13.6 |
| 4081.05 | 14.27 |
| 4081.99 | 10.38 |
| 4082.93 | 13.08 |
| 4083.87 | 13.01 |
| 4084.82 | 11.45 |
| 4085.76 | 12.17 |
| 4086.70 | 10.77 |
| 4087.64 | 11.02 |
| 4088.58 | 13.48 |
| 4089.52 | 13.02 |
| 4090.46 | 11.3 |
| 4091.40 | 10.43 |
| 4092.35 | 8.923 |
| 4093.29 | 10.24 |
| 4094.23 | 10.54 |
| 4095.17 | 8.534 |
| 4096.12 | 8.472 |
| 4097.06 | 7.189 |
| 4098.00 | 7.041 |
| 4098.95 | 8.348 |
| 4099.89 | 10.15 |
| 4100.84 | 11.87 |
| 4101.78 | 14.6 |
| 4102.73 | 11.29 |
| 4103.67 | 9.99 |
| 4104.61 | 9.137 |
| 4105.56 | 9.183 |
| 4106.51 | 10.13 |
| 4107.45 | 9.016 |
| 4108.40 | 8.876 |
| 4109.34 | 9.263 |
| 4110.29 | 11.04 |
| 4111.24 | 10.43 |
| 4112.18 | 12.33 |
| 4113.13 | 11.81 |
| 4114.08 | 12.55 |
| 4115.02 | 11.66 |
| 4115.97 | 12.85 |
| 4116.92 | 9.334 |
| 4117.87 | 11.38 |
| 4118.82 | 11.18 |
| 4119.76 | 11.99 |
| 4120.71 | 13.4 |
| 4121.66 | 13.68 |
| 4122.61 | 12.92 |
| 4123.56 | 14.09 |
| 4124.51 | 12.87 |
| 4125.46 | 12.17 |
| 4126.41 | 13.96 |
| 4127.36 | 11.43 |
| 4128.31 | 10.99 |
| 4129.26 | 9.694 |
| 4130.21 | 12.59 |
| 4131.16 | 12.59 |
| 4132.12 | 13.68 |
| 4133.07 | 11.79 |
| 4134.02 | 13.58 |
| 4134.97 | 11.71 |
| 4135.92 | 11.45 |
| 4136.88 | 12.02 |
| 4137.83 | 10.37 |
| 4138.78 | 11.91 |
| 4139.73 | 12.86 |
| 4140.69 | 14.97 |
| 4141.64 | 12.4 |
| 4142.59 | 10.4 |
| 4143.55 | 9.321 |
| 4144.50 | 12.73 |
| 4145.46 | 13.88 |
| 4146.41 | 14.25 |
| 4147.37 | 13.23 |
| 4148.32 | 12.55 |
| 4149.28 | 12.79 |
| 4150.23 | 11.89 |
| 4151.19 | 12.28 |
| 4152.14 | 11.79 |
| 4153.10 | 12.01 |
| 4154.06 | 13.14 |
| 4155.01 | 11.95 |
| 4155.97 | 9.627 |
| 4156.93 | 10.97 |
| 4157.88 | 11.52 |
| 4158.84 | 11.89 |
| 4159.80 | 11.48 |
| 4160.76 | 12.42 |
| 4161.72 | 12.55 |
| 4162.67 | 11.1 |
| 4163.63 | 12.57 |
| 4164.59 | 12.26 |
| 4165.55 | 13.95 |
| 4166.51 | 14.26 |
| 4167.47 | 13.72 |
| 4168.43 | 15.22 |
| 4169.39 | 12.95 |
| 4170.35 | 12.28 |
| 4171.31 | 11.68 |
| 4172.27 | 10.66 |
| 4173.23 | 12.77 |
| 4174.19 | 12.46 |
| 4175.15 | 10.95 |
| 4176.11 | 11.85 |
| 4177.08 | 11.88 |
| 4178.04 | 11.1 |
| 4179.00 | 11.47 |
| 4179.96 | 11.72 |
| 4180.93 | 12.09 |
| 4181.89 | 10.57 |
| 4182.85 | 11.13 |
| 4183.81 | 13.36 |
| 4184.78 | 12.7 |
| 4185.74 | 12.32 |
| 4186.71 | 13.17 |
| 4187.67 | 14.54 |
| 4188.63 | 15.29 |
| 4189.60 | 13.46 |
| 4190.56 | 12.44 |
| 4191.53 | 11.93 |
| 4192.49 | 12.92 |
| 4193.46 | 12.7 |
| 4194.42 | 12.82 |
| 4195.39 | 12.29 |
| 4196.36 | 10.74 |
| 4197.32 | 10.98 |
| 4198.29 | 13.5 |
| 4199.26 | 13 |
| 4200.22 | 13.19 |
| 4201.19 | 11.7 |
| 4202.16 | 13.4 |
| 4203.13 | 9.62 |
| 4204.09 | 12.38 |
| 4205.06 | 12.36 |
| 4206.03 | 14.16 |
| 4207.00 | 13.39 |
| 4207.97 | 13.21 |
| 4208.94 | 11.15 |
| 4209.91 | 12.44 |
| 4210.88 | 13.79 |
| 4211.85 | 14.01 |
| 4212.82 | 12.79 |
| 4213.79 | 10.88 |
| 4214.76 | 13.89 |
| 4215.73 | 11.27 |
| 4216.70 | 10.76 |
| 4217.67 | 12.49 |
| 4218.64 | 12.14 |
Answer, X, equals 1.28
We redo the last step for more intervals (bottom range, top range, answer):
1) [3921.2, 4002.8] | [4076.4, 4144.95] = 1.17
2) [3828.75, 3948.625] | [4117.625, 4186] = 1.35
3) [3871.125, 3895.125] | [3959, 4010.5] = 1.20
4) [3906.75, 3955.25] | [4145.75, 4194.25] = 1.26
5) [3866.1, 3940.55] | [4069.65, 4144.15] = 1.21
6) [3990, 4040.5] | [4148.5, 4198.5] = 1.06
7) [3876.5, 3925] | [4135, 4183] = 1.29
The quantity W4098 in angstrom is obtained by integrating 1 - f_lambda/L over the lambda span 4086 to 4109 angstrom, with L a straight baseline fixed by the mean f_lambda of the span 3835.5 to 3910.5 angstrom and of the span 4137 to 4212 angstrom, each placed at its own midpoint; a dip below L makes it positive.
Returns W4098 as 3.3 angstrom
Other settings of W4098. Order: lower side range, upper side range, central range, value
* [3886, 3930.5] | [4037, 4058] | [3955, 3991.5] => 5.4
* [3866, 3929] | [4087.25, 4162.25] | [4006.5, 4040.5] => -4.9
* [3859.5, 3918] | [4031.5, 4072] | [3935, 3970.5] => 3.1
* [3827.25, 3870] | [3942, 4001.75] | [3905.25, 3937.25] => -1.7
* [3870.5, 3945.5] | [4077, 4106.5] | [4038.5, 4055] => -2.7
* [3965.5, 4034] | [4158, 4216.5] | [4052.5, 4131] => 2.4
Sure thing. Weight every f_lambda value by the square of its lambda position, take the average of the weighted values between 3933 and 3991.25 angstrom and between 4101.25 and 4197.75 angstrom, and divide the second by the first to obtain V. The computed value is 1.3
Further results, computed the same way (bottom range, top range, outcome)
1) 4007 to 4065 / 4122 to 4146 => 1.01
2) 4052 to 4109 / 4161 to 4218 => 1.14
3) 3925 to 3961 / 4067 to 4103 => 1.16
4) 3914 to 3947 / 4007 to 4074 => 1.26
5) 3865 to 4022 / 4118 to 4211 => 1.27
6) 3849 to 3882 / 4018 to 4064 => 1.23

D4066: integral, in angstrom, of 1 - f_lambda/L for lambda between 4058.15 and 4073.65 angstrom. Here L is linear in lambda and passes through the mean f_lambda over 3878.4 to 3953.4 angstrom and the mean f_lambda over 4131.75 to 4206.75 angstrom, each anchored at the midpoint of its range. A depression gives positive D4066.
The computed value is -1.1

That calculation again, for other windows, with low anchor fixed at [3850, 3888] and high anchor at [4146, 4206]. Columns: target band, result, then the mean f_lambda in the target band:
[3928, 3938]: 2.48 angstrom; 8.39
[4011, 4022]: -1.87 angstrom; 13.5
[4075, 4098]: 1.60 angstrom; 11.1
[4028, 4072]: -2.99 angstrom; 12.5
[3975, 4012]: -0.68 angstrom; 11.7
